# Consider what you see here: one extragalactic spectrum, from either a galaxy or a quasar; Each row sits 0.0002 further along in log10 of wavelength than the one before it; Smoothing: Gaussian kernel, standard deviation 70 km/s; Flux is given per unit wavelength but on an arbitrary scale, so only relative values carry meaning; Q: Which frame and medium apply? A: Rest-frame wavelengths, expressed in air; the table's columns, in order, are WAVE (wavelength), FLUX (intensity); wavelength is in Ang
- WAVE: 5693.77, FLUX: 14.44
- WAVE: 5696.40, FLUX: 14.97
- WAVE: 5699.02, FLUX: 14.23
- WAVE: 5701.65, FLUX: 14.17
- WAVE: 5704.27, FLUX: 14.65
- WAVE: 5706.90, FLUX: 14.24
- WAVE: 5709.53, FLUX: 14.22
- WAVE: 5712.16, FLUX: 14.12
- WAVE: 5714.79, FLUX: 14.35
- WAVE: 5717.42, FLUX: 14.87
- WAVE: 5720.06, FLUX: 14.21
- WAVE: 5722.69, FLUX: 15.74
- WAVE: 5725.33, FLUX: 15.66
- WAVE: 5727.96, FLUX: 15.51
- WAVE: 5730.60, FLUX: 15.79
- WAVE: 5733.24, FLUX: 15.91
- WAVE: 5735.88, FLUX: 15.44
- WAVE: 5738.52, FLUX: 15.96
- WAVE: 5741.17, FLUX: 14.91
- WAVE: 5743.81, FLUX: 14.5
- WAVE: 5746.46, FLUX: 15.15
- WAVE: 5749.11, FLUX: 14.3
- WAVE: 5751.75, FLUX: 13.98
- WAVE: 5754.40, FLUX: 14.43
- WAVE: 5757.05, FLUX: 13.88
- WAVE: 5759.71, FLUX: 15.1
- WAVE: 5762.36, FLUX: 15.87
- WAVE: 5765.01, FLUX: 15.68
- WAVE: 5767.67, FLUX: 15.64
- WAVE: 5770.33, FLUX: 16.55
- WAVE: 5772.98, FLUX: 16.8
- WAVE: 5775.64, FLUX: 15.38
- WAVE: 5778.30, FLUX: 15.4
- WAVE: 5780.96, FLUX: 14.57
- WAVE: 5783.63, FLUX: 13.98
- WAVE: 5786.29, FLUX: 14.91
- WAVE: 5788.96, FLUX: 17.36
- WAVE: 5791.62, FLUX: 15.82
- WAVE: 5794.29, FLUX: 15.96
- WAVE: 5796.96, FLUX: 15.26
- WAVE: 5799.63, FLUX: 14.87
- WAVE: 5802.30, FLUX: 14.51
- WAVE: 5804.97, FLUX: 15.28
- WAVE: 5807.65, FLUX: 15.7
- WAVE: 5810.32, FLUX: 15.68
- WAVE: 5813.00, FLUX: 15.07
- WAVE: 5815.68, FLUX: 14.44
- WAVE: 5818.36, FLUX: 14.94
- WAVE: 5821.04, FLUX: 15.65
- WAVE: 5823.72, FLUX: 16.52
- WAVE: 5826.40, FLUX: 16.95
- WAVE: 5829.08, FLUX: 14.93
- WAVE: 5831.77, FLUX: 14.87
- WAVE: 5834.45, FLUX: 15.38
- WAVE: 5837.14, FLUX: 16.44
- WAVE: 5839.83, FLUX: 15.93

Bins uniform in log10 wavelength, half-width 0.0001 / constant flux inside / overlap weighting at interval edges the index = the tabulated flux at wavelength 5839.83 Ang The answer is 15.93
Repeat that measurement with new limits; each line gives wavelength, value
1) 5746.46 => 15.15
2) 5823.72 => 16.52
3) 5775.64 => 15.38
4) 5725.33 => 15.66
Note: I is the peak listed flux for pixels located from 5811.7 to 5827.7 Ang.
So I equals 16.95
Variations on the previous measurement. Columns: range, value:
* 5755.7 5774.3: 16.8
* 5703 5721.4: 14.87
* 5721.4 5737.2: 15.91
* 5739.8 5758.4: 15.15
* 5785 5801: 17.36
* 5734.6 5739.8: 15.96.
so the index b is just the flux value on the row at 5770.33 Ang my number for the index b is 16.55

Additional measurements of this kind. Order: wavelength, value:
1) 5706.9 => 14.24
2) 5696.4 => 14.97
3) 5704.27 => 14.65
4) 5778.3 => 15.4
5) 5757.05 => 13.88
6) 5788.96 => 17.36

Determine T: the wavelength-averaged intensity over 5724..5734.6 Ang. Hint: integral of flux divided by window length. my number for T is 15.7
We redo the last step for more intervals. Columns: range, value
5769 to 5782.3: 15.7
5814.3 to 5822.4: 15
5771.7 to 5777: 16.1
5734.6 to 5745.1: 15.2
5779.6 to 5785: 14.3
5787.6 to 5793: 16.6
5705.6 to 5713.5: 14.2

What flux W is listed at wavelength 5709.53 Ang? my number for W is 14.22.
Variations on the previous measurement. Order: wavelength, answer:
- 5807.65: 15.7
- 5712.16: 14.12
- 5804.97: 15.28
